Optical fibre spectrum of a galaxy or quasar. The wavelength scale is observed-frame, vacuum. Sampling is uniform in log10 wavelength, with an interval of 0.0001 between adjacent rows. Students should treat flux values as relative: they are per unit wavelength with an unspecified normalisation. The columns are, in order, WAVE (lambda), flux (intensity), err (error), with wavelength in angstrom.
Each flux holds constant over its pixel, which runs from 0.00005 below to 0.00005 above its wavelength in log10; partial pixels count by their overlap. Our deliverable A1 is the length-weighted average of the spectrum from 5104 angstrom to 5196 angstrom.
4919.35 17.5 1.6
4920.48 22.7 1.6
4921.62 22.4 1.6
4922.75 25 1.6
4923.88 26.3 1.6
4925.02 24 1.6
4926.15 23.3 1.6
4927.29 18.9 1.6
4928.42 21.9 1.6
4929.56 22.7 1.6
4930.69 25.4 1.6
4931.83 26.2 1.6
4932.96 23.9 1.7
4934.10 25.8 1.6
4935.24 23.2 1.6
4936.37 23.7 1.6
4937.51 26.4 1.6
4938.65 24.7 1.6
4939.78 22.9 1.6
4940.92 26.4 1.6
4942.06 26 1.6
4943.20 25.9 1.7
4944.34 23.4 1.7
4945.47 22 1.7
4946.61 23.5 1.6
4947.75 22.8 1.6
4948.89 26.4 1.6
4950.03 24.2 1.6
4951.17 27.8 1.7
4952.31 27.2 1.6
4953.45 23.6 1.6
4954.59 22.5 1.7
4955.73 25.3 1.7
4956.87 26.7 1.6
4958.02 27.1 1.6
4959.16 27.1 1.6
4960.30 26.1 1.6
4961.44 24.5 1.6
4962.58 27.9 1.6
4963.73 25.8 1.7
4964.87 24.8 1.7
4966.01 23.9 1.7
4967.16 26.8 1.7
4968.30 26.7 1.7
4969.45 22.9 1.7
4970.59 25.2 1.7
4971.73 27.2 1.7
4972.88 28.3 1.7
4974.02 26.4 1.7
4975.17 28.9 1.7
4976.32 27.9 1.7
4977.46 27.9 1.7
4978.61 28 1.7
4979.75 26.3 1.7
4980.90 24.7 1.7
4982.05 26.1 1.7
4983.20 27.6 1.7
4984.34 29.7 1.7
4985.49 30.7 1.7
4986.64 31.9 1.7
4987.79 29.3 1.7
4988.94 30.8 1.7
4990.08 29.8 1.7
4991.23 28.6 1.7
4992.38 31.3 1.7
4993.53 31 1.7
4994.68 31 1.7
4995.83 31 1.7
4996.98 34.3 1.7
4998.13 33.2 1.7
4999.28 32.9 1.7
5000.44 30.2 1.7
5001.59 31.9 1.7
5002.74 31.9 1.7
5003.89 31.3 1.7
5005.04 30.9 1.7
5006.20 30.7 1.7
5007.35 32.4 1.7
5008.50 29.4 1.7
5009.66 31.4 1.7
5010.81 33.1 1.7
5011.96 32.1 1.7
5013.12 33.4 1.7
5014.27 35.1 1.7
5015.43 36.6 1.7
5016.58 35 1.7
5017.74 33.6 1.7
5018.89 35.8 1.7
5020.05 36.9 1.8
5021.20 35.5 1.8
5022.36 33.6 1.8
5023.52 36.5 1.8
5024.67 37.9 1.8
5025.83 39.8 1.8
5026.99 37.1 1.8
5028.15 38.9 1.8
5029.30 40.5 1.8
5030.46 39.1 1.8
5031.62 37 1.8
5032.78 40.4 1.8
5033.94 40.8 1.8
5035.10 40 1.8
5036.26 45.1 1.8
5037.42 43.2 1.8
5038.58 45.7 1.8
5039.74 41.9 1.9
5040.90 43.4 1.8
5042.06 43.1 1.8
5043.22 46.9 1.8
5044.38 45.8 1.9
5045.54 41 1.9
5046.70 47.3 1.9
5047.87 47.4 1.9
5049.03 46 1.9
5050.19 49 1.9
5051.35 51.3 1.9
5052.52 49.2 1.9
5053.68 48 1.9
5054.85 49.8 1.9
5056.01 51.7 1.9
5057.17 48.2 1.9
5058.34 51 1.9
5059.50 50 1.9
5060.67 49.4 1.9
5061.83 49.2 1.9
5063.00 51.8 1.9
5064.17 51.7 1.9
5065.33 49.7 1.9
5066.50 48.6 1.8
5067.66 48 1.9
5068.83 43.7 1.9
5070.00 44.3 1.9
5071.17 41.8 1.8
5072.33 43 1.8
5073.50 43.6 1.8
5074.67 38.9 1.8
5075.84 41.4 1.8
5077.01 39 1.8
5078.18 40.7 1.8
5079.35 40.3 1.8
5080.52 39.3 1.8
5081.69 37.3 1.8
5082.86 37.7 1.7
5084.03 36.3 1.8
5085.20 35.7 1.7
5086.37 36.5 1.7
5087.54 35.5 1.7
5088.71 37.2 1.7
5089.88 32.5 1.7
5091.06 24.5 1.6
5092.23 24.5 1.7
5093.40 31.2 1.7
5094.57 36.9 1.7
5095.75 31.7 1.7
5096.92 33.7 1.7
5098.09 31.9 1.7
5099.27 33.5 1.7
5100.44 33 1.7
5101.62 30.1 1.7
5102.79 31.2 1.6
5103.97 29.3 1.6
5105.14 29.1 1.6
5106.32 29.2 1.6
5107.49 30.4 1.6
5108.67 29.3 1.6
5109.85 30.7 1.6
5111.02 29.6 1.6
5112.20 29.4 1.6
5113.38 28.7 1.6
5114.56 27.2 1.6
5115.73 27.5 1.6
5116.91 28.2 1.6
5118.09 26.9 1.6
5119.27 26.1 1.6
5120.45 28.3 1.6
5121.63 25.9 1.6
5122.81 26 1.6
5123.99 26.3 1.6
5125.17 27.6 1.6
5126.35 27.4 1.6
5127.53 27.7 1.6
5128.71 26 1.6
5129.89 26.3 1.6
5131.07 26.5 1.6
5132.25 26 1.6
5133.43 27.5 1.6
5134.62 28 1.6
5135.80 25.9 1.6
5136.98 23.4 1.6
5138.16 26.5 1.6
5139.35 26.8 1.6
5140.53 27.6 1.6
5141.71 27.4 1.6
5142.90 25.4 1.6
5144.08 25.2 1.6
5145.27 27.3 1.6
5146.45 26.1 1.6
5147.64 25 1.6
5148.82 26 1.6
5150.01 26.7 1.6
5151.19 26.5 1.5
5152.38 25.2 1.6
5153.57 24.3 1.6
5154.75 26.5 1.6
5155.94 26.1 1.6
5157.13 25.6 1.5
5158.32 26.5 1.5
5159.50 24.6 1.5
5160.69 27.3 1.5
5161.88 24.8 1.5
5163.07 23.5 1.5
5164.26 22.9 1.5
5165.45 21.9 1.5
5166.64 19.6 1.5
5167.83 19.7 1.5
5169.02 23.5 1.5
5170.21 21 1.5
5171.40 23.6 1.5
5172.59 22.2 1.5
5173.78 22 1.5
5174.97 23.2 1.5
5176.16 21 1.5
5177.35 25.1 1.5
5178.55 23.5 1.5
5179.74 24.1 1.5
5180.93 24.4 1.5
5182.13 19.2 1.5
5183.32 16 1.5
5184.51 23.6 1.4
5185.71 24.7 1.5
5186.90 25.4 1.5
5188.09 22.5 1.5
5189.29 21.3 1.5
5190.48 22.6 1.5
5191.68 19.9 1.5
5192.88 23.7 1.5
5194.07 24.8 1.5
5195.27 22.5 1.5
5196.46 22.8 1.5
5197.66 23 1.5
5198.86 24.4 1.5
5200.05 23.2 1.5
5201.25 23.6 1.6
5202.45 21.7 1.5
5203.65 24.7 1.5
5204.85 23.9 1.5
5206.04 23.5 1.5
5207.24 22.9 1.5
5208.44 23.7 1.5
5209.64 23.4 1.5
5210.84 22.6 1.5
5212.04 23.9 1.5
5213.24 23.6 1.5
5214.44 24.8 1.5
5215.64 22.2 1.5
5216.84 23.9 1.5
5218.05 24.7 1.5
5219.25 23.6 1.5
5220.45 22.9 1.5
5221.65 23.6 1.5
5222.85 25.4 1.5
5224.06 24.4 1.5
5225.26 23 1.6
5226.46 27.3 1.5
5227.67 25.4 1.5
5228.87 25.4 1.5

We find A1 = 25.3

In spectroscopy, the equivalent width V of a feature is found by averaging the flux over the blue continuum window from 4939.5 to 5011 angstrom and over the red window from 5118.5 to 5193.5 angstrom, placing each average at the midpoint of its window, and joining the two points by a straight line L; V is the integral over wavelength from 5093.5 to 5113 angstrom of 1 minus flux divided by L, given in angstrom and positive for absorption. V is -4.3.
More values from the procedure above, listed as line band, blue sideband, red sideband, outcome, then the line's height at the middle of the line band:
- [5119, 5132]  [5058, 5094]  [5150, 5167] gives 1.9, 31.3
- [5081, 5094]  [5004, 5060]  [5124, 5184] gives -0.1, 33.3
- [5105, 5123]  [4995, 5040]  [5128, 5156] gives 0.0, 28.3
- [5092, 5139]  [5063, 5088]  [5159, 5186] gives 7.3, 33.9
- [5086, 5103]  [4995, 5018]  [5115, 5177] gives -2.6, 28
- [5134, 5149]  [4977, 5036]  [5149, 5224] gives -0.2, 25.9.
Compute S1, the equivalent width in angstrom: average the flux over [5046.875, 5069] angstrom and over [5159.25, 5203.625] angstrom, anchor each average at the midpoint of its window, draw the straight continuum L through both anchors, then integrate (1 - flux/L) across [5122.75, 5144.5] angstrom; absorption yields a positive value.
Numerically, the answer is 4.26 angstrom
